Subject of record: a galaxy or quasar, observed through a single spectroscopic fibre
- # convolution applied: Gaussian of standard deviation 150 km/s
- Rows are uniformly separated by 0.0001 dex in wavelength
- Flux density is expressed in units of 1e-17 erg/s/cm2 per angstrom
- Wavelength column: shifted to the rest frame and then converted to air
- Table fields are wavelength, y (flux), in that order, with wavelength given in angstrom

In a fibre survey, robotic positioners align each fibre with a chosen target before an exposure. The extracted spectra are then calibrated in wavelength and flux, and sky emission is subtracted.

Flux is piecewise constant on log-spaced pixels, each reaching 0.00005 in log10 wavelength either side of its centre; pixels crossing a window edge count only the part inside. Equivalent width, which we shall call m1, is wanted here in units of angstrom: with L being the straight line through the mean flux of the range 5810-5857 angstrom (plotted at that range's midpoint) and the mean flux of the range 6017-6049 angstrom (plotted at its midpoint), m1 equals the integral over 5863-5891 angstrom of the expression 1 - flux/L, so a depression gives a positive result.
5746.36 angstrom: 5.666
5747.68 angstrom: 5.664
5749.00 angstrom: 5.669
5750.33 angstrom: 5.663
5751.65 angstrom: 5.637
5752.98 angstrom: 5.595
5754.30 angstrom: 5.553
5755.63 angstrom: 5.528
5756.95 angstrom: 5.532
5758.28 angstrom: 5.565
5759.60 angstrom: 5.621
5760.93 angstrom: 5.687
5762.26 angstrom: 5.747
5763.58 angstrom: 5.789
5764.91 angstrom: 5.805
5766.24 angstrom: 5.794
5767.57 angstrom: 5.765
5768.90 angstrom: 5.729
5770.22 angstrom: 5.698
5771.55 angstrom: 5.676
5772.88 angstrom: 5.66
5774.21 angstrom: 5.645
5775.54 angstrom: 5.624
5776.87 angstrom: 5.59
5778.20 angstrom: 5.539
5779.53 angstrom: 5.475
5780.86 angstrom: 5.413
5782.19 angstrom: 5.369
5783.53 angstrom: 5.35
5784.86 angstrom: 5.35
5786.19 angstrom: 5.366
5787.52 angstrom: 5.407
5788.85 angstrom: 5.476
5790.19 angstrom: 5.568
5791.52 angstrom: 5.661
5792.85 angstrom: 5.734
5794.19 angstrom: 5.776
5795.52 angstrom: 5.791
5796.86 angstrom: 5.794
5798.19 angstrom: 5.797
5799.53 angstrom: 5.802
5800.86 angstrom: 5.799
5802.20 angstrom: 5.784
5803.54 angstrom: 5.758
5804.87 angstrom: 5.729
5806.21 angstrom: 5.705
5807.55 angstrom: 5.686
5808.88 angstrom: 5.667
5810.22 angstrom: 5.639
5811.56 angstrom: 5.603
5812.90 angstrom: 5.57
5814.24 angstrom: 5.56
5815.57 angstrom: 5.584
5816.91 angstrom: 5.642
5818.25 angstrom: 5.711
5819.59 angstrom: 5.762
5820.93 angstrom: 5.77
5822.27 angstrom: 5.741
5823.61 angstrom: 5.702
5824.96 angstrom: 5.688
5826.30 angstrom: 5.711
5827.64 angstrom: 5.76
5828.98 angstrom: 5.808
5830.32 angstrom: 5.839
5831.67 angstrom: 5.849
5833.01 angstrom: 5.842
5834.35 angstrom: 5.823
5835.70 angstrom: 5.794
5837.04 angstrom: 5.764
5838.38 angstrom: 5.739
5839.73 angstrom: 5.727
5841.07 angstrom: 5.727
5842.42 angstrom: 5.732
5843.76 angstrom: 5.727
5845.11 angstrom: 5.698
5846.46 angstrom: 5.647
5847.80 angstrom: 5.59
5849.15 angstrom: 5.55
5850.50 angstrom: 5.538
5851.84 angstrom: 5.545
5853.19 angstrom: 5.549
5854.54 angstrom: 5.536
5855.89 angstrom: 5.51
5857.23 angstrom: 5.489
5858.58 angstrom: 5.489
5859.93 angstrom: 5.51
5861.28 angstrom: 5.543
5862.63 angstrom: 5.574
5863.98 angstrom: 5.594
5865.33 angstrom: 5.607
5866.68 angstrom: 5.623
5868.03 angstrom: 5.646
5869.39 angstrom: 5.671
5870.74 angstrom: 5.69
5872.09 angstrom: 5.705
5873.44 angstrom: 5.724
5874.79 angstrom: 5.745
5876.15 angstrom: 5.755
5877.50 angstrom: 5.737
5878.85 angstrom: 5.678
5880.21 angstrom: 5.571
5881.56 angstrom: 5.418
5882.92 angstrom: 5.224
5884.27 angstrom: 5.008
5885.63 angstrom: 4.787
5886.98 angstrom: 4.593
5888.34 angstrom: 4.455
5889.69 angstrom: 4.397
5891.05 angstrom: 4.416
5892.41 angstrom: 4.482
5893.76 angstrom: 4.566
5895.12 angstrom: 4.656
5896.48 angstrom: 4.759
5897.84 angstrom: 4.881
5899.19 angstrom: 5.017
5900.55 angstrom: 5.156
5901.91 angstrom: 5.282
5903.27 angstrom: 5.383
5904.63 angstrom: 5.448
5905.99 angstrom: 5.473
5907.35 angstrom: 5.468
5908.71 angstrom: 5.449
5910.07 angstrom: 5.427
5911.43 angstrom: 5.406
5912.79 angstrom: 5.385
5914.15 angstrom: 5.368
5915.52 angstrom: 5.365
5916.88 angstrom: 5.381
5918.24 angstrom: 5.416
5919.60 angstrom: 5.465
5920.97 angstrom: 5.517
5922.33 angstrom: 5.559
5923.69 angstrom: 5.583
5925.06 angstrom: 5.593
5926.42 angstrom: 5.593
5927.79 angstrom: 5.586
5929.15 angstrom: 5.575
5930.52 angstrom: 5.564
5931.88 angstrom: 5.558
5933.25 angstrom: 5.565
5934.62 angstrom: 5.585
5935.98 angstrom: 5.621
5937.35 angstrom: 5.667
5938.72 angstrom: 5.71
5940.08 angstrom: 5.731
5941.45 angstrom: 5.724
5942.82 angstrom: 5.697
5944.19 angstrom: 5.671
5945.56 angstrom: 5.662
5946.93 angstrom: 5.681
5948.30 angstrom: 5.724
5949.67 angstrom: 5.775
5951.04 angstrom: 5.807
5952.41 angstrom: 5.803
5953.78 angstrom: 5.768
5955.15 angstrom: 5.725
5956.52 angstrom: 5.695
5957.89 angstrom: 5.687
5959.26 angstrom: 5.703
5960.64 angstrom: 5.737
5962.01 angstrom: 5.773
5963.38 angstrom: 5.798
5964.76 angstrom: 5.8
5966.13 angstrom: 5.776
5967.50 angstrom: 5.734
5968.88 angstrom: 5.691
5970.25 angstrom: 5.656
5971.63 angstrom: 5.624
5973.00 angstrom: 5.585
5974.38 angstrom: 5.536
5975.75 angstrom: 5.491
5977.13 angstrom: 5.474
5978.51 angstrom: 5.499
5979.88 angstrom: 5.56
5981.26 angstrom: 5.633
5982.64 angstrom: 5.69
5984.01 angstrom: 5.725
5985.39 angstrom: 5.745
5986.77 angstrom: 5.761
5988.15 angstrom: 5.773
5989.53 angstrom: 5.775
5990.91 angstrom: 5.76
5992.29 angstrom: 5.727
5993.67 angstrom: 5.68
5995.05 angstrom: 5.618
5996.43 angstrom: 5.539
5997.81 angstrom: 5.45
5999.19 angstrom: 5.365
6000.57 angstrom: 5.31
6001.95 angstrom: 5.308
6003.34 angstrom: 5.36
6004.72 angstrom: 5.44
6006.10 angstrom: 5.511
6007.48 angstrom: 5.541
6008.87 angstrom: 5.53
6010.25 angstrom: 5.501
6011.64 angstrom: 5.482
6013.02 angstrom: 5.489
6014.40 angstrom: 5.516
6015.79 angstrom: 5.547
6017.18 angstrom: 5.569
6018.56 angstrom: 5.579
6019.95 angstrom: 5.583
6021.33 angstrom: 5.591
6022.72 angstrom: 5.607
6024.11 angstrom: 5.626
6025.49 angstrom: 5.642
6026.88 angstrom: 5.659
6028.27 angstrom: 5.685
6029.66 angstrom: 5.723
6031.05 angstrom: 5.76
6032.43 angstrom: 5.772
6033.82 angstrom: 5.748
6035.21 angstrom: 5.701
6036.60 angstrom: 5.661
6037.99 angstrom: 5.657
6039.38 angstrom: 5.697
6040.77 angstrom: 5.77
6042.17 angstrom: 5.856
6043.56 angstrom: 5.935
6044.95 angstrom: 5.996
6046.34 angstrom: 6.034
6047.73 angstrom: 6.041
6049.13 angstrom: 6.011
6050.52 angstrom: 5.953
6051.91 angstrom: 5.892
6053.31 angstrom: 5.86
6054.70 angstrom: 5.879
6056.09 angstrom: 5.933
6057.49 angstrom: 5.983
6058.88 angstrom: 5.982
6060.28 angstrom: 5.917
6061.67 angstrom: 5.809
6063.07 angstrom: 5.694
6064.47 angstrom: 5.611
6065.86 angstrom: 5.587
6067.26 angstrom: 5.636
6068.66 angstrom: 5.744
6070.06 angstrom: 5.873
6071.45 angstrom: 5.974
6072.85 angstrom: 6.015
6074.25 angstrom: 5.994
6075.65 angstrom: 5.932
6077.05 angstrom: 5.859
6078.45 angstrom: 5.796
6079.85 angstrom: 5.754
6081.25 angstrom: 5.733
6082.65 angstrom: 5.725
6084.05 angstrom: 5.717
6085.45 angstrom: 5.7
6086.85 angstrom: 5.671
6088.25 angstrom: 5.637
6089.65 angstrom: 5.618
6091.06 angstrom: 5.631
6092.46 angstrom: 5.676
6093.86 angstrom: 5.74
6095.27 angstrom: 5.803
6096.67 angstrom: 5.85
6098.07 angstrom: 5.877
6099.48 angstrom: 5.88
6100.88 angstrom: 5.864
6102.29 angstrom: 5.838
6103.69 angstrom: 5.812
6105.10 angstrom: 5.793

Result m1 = 1.6 angstrom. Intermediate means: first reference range 5.68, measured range 5.36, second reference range 5.74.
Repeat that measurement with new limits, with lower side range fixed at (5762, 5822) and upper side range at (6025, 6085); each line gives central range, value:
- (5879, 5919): 4.32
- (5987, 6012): 1.04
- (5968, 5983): 0.47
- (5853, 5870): 0.38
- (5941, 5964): 0.08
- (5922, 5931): 0.24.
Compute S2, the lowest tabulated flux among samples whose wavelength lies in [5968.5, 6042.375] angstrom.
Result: 5.308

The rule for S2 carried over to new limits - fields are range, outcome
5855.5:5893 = 4.397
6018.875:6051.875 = 5.583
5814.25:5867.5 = 5.489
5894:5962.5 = 4.656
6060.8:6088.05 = 5.587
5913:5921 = 5.365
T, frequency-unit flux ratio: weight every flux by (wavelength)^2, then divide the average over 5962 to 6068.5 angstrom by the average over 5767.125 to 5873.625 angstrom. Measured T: 1.07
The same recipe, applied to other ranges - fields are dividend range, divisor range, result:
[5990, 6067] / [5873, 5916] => 1.15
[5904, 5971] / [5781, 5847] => 1.03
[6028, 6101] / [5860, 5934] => 1.15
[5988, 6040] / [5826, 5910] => 1.08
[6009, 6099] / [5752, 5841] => 1.11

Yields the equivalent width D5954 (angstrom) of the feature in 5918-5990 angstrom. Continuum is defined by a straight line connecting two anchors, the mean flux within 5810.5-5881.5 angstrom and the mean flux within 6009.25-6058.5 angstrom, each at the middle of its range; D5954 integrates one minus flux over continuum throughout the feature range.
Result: 0.6 angstrom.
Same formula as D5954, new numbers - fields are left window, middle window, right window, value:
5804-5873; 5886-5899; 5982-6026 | 2.39 angstrom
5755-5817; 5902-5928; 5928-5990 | 0.95 angstrom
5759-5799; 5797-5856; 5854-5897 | -2.63 angstrom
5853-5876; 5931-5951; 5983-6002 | -0.20 angstrom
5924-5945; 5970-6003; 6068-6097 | 0.52 angstrom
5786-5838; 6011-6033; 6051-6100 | 0.64 angstrom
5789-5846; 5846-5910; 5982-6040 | 4.12 angstrom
